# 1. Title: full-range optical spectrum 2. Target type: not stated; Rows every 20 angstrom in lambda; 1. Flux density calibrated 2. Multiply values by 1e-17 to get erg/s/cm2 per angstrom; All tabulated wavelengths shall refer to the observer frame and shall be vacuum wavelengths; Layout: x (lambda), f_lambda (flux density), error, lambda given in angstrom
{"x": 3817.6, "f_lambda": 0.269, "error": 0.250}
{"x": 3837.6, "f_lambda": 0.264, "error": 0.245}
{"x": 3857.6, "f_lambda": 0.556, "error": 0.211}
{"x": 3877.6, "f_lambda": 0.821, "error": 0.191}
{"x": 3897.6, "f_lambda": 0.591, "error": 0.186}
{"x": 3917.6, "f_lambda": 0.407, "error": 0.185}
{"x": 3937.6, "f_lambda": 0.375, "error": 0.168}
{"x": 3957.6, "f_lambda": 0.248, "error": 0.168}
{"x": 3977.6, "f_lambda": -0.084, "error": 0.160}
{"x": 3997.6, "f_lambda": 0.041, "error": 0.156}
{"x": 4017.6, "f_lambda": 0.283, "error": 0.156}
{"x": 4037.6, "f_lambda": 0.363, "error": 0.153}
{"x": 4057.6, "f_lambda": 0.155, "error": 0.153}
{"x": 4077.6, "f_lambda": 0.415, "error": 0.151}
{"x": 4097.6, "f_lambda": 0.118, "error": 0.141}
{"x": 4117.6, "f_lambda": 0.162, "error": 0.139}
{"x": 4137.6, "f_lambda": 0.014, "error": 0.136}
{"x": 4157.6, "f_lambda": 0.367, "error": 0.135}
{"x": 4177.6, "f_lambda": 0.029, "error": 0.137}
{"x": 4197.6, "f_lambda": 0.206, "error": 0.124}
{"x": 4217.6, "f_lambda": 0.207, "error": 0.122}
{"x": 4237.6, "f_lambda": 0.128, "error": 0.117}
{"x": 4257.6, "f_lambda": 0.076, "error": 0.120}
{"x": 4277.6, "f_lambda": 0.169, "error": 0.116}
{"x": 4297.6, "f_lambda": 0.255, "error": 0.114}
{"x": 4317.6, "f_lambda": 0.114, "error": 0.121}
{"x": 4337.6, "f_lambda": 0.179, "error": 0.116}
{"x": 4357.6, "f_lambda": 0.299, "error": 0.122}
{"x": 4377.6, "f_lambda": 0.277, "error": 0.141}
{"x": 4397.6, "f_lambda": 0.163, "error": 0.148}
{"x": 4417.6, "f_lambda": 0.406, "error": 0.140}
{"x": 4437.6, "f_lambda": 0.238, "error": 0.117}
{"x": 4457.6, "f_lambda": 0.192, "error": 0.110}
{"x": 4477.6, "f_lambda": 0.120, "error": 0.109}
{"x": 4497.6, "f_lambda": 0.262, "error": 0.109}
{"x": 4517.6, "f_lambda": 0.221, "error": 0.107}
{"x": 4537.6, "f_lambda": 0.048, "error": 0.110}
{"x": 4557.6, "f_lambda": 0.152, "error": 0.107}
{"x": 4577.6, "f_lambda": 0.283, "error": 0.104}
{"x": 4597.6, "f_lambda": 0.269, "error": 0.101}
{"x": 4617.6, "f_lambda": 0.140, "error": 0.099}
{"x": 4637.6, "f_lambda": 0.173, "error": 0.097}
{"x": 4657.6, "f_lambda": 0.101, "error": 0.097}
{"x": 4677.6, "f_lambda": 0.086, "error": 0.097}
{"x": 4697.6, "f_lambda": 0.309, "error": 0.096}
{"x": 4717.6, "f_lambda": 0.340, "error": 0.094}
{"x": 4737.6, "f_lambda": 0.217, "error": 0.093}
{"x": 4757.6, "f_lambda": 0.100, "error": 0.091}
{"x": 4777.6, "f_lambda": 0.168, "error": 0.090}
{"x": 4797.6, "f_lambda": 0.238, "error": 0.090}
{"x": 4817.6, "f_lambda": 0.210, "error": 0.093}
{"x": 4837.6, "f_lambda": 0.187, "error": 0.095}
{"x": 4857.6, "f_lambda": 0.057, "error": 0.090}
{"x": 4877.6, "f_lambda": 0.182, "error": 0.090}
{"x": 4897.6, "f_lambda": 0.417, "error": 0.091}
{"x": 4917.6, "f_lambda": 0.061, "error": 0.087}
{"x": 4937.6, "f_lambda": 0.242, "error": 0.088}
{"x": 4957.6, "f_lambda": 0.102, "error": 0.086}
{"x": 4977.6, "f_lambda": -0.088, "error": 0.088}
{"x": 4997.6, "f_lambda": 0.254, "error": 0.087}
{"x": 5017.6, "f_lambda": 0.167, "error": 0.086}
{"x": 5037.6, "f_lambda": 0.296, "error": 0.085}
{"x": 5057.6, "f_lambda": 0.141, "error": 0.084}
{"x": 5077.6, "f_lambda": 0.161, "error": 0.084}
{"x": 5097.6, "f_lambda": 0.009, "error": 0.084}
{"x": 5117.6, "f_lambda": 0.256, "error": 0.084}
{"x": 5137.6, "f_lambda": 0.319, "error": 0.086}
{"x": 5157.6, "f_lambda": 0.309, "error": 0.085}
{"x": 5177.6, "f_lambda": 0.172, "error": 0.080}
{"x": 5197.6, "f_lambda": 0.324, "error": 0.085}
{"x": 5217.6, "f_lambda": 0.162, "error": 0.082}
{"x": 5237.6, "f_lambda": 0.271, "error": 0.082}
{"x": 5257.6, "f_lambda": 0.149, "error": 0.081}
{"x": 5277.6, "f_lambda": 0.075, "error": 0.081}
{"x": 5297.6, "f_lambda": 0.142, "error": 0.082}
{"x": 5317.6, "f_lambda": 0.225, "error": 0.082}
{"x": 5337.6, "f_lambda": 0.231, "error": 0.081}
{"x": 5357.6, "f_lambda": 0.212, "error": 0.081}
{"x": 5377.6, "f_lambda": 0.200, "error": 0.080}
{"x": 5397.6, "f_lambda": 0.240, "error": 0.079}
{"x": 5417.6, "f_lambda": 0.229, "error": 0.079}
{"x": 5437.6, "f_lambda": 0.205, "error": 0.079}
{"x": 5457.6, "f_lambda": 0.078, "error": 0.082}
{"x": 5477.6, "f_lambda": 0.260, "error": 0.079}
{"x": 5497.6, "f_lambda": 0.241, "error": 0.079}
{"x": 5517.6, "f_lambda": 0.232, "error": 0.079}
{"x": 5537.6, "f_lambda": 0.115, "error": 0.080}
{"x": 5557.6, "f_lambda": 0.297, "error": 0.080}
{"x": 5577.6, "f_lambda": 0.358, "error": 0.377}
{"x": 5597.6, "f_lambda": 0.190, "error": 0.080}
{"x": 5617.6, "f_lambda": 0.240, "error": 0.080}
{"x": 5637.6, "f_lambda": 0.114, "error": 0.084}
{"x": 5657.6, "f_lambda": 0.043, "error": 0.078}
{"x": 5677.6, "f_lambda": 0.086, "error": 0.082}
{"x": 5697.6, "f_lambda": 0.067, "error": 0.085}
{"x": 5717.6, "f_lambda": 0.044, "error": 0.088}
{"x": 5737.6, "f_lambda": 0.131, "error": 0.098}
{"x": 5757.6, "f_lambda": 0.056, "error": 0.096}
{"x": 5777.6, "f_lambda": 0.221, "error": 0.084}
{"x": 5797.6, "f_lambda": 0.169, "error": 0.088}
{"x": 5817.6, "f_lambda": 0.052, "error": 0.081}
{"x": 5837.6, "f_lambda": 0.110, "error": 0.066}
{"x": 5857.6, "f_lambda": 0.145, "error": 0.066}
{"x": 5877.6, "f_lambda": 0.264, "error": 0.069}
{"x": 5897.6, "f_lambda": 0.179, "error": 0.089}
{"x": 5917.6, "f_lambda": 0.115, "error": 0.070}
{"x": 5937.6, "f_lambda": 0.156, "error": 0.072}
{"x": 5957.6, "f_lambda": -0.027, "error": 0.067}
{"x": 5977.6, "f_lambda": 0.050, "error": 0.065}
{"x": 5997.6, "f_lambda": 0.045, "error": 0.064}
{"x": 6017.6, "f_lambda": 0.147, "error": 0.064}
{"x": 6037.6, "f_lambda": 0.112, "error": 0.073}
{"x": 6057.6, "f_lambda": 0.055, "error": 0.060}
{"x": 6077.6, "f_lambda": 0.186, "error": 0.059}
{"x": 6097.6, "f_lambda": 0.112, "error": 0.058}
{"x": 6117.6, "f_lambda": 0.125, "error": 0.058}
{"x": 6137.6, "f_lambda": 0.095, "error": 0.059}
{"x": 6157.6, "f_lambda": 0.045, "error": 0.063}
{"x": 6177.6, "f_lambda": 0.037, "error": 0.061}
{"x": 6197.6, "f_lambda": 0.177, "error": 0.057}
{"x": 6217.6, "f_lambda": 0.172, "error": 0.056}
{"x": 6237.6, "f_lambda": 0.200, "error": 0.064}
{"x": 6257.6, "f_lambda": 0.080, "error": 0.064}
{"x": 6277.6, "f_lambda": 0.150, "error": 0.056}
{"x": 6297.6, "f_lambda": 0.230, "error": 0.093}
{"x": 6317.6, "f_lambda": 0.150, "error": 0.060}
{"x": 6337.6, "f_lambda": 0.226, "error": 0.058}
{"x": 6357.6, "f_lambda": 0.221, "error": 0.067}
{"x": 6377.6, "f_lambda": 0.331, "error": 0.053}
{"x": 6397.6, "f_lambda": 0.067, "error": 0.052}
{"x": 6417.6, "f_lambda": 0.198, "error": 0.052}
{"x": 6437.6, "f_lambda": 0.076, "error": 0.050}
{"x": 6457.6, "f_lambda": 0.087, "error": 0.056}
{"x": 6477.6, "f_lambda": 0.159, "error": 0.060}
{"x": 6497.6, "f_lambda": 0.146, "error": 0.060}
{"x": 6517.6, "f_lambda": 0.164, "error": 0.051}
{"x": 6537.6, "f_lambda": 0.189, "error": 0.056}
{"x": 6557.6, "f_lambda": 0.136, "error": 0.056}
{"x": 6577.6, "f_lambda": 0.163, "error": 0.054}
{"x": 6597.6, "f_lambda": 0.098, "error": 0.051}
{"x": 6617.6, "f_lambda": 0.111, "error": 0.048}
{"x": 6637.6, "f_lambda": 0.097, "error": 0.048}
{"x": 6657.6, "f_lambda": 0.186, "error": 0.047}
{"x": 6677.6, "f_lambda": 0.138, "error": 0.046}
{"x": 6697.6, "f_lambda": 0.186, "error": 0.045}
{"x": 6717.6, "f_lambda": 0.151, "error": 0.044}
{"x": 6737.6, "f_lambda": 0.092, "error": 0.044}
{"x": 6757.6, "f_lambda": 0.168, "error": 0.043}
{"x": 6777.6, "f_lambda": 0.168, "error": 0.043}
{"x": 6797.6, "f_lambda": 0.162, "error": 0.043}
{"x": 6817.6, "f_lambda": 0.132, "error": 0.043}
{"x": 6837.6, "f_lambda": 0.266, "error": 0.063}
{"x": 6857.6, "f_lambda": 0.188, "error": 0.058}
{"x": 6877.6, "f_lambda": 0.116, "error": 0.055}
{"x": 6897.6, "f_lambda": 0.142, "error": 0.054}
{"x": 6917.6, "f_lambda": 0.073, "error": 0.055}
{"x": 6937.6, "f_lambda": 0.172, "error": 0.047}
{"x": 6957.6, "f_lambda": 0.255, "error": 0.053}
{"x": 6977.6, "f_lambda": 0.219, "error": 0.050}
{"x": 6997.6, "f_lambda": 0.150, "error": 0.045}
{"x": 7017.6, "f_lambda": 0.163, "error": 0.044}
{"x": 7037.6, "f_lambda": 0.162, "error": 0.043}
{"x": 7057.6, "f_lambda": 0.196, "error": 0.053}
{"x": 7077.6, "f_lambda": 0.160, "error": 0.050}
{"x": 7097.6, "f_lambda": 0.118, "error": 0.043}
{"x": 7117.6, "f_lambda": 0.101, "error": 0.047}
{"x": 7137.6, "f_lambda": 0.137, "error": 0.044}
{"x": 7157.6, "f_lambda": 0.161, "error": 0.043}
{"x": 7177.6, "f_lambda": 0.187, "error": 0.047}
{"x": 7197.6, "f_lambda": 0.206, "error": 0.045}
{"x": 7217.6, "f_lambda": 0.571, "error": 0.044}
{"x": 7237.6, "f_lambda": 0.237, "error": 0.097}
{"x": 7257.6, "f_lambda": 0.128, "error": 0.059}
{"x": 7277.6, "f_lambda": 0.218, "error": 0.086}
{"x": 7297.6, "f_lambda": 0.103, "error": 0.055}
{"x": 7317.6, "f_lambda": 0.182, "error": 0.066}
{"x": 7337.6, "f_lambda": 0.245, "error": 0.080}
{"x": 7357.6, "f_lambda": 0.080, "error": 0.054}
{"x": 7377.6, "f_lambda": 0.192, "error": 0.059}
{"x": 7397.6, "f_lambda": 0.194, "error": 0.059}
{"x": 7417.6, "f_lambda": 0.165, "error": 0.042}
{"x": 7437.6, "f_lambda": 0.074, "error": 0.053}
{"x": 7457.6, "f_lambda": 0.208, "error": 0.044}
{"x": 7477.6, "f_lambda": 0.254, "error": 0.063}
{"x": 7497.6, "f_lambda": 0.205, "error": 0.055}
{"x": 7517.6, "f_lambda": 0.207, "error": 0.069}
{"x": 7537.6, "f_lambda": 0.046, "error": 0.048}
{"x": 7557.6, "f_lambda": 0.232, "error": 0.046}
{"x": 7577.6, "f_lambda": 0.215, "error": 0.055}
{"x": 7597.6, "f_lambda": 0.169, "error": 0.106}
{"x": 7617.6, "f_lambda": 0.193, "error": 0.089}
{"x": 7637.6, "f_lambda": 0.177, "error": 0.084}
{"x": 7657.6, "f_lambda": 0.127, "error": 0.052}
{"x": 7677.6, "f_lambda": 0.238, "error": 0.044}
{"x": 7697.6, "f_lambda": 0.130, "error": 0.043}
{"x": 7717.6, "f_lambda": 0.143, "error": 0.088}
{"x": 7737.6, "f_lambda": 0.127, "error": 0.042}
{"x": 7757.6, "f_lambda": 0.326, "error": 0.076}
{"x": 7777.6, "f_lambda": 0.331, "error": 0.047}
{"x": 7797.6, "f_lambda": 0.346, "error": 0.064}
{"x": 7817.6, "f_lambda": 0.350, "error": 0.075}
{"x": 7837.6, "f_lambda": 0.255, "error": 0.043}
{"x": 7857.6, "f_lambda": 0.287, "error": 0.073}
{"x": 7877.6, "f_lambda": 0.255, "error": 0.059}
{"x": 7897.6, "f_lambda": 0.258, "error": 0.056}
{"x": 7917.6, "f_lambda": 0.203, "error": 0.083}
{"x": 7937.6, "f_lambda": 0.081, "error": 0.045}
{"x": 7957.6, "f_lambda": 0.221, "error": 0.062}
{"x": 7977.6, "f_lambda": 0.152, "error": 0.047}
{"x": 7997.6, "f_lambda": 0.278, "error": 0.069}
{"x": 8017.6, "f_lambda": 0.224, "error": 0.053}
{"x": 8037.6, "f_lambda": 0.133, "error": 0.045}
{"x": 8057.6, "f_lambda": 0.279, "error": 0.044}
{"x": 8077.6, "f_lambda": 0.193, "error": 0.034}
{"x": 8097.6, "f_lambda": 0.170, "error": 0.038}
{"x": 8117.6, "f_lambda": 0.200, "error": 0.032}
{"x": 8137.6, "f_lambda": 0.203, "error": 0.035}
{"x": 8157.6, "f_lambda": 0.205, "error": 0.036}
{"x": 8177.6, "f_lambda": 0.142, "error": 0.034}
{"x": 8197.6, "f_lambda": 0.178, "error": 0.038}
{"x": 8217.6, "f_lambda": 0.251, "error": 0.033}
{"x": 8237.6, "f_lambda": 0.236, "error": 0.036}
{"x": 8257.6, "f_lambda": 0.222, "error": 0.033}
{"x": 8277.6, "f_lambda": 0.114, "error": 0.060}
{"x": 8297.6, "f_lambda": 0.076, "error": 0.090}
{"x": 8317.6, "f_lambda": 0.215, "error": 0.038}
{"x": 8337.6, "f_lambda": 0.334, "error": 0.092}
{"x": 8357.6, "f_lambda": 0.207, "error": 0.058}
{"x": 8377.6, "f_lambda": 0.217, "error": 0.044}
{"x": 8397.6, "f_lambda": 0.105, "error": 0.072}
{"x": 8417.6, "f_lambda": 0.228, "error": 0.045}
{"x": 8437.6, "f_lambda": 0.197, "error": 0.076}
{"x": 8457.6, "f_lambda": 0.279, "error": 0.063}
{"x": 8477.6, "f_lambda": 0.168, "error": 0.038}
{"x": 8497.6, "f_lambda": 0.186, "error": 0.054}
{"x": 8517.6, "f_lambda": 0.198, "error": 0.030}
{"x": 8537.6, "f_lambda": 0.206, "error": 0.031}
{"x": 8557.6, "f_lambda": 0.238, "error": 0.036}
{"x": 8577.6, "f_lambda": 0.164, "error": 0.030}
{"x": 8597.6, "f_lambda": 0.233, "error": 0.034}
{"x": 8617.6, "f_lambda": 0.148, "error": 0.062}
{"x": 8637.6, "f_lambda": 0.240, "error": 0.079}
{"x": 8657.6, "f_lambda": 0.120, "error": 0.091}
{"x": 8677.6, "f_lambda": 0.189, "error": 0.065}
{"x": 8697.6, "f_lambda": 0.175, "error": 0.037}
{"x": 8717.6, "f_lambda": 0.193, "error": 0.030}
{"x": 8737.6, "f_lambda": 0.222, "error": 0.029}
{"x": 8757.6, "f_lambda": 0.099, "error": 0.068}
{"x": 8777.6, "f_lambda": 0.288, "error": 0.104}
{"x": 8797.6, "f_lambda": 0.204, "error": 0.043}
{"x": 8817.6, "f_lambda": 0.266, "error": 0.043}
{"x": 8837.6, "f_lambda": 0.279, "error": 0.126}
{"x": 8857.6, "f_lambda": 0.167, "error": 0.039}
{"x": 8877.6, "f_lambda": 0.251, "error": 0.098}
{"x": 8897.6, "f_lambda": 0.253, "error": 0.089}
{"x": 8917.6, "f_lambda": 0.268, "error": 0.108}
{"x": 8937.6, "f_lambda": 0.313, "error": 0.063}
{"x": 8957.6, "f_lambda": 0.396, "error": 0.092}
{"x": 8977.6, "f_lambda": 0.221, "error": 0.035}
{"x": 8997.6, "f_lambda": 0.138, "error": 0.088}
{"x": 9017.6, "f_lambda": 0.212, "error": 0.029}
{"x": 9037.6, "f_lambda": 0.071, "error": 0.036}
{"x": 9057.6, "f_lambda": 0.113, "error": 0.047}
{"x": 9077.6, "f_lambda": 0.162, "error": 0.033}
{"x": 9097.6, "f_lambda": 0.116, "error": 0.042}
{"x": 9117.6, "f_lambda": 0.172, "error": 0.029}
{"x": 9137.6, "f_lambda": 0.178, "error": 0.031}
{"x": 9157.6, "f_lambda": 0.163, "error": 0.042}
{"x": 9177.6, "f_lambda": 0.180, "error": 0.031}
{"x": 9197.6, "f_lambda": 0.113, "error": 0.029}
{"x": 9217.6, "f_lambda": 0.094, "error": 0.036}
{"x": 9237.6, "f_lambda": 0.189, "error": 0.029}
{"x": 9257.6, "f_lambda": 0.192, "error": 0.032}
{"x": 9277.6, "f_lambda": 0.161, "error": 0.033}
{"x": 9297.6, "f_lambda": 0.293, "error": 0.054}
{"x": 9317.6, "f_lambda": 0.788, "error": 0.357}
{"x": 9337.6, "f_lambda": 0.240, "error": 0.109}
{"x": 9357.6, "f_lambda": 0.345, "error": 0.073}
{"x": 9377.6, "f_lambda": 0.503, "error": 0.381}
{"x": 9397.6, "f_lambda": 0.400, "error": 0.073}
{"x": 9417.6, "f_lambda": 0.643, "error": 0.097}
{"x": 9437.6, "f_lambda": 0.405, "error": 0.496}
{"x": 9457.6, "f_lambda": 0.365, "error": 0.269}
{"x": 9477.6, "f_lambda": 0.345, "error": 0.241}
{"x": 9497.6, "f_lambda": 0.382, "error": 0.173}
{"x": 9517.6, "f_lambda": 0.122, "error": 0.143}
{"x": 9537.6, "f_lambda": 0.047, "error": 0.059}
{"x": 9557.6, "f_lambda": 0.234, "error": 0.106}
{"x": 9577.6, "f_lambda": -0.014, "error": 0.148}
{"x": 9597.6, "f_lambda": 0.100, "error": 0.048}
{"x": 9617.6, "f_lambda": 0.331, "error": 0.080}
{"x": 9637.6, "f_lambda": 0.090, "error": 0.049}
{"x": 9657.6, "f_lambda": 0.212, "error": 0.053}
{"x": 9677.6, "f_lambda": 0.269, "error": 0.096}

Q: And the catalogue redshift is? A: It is 0.94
